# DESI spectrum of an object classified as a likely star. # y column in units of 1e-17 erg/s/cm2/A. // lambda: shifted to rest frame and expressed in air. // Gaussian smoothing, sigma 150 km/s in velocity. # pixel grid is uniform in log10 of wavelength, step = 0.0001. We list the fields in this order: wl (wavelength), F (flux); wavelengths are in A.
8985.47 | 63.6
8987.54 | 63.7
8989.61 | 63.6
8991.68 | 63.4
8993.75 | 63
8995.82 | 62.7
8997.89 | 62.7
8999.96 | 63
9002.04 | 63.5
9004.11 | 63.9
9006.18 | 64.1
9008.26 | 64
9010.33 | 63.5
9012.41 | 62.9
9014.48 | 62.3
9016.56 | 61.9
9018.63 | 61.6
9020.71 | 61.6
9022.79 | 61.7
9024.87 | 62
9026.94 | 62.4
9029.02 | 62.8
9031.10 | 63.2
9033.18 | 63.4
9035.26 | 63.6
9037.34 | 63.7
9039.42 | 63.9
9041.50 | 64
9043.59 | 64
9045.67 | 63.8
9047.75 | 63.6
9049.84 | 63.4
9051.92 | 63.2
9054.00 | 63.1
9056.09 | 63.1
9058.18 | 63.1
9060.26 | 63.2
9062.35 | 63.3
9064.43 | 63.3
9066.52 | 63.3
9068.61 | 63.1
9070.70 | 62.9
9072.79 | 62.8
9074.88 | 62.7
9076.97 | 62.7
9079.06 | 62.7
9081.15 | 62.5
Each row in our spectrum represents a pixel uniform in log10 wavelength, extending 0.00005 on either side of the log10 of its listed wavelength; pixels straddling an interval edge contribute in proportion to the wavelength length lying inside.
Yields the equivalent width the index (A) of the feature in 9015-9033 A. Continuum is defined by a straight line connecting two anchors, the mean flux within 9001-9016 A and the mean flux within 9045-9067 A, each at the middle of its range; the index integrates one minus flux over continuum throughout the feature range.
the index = 0.33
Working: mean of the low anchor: 63.4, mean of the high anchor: 63.3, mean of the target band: 62.2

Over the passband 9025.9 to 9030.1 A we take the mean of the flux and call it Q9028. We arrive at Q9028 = 62.7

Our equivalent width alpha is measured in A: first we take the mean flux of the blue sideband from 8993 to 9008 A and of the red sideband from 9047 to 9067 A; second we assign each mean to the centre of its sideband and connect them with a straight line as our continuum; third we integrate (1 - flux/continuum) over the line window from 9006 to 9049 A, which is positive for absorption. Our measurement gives 0.2 A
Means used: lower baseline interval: 63.3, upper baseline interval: 63.3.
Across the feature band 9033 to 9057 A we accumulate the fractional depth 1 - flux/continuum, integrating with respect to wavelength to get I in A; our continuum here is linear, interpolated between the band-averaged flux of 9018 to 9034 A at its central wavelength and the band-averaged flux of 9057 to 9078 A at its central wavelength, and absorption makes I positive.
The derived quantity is -0.4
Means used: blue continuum 62.3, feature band 63.6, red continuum 63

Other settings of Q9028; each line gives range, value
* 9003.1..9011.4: 63.8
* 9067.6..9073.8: 62.9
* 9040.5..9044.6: 63.9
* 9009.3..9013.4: 63.1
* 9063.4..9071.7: 63.1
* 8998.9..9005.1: 63.4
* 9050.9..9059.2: 63.1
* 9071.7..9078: 62.7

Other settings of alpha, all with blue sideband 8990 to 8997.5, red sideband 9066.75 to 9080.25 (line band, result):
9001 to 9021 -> 0.0 A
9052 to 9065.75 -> -0.1 A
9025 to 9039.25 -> 0.0 A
